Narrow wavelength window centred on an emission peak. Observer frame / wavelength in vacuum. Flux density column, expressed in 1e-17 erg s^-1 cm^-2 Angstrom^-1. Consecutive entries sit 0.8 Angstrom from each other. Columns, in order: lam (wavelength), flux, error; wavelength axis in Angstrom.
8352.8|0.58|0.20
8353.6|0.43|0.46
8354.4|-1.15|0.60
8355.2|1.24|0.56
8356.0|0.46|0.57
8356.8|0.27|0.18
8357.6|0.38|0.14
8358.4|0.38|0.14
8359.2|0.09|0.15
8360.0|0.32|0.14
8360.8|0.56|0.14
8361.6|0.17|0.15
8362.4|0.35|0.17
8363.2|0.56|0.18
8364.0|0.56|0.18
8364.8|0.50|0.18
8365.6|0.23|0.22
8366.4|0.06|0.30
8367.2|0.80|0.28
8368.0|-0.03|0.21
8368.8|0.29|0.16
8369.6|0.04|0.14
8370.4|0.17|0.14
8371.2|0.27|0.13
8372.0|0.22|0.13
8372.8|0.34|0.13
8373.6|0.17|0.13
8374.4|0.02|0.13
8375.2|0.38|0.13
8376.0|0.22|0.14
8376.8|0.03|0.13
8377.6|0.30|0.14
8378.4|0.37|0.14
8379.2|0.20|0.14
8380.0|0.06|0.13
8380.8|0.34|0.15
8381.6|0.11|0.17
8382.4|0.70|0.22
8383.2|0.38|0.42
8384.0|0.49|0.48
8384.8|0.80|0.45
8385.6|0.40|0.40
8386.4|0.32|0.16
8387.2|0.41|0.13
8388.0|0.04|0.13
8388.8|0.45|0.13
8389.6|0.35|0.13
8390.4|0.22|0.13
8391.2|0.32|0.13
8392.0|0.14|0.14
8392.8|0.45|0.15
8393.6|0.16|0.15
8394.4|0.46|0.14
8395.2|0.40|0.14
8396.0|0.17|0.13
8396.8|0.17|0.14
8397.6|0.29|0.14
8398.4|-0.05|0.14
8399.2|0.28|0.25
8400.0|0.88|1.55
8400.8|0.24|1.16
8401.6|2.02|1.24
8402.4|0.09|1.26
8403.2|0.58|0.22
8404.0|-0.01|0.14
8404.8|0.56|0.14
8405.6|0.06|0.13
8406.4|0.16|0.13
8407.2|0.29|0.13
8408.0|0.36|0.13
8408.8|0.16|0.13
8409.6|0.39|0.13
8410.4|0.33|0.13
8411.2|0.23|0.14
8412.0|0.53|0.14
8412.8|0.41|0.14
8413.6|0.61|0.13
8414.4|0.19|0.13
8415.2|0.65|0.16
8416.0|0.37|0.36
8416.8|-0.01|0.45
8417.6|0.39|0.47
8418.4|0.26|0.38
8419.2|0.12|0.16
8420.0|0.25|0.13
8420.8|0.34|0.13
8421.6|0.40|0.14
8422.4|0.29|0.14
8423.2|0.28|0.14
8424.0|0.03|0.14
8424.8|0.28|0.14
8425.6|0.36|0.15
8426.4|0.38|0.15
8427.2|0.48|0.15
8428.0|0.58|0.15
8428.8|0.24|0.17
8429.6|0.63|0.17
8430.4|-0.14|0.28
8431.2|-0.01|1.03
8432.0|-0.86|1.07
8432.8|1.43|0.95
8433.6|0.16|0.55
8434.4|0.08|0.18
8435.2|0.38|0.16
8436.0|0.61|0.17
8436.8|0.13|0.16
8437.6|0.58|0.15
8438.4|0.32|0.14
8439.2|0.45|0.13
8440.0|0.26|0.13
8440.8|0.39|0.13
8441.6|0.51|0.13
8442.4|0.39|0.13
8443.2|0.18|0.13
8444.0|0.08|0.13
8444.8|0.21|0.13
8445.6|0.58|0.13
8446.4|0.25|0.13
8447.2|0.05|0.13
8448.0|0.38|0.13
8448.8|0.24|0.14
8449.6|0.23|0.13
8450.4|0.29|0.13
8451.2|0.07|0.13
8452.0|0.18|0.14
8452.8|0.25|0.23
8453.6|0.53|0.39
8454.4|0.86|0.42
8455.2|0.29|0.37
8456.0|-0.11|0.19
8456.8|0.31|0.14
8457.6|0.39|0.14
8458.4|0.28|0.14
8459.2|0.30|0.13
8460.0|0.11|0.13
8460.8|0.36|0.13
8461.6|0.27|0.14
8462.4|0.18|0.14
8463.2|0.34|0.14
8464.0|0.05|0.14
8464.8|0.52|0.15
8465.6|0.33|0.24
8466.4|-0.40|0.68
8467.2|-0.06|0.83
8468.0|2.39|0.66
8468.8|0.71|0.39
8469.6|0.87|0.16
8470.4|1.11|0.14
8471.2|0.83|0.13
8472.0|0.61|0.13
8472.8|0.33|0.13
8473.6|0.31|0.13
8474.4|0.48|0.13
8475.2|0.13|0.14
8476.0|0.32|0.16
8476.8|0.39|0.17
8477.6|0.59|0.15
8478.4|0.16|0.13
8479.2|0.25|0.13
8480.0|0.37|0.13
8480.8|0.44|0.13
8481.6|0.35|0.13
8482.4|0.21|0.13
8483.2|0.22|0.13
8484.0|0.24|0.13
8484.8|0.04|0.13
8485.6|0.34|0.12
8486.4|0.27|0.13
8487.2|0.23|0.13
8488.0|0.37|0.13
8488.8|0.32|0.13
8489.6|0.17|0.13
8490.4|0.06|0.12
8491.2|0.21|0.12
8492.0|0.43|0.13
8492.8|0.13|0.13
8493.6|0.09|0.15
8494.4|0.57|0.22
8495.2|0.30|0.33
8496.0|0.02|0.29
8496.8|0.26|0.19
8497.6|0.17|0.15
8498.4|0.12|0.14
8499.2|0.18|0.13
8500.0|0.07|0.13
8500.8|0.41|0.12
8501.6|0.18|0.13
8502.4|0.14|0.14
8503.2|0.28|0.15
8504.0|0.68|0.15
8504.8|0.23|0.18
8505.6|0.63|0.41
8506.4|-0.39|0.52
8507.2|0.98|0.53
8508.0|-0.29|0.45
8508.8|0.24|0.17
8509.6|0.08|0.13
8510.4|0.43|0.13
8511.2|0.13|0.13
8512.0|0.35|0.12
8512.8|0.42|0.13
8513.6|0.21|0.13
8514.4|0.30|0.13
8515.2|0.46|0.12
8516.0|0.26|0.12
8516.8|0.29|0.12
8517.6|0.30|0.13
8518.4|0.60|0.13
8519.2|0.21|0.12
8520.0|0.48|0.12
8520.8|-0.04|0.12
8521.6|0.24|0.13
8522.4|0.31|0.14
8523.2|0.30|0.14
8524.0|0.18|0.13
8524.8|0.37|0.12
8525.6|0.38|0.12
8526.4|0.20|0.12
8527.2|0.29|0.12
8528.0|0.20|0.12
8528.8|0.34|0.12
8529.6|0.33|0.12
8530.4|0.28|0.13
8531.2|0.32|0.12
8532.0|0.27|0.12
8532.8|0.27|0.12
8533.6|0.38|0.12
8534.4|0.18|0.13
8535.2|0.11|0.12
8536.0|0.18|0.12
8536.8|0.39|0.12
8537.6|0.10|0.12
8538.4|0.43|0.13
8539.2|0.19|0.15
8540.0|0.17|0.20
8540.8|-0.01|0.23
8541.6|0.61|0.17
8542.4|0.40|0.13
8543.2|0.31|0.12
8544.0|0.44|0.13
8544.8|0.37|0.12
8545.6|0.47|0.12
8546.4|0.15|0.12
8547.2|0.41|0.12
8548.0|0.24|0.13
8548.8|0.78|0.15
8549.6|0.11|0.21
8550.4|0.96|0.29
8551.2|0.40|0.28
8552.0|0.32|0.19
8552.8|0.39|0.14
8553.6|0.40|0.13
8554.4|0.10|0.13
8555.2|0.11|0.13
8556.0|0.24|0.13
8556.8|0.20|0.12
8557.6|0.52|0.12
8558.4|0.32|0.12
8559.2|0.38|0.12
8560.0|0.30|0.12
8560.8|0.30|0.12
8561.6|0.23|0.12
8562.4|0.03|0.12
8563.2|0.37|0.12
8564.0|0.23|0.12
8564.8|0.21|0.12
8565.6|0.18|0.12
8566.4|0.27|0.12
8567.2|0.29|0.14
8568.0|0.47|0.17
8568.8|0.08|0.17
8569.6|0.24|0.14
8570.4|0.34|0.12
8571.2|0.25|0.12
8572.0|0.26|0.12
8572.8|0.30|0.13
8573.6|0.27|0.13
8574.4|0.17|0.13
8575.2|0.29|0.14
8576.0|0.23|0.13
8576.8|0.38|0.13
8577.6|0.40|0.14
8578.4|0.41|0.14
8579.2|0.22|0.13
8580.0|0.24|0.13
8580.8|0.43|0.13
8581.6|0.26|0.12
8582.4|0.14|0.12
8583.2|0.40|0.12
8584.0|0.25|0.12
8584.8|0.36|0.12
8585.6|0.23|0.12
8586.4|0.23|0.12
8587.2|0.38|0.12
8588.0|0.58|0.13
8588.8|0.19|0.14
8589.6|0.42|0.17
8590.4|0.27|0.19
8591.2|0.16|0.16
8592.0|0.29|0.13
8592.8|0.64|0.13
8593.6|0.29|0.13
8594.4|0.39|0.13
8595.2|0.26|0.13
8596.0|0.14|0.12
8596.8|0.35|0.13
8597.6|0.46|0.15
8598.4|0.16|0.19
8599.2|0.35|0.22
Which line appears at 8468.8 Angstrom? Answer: H-gamma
